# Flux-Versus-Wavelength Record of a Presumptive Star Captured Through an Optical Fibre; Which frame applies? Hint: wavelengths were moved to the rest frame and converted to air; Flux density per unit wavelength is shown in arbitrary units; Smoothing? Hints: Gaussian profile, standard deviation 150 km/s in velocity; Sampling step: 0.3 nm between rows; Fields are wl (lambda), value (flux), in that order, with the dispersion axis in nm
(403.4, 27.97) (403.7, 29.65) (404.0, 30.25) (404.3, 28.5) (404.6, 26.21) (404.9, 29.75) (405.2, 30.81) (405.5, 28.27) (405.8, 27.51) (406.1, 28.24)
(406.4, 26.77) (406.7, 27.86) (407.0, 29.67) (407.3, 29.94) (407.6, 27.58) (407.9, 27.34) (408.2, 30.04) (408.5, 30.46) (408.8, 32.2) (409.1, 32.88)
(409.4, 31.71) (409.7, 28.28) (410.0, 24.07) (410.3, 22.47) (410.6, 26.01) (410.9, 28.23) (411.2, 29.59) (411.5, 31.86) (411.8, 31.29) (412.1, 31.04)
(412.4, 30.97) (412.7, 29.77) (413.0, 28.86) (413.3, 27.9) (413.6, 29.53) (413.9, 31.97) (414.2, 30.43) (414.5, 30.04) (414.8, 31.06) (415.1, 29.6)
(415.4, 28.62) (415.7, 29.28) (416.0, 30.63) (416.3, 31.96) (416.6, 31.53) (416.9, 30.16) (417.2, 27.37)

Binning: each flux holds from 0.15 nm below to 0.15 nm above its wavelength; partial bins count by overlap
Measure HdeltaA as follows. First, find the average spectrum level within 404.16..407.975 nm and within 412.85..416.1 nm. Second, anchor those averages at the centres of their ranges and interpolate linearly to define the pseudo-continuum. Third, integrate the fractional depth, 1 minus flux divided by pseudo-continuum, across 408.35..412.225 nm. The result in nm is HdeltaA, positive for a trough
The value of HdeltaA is -0.019 nm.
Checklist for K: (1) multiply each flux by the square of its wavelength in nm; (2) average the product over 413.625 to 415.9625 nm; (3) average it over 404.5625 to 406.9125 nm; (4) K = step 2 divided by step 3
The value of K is 1.11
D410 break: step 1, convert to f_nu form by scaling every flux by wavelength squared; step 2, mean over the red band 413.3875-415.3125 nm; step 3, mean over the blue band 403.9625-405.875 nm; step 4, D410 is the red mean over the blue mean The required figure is 1.1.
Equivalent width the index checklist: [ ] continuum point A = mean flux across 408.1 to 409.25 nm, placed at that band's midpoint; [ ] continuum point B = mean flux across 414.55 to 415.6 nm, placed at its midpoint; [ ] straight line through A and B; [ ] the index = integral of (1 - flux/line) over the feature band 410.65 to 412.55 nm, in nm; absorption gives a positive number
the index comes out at 0.03 nm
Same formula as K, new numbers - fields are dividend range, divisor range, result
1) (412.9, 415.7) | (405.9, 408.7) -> 1.07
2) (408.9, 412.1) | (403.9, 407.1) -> 1.04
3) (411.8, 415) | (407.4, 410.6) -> 1.08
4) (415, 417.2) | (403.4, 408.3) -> 1.10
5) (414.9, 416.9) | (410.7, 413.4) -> 1.03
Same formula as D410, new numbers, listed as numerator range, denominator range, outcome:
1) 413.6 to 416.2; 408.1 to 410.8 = 1.08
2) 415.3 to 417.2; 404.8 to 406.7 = 1.12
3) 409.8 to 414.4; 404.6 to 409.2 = 1.02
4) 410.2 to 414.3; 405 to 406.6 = 1.07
